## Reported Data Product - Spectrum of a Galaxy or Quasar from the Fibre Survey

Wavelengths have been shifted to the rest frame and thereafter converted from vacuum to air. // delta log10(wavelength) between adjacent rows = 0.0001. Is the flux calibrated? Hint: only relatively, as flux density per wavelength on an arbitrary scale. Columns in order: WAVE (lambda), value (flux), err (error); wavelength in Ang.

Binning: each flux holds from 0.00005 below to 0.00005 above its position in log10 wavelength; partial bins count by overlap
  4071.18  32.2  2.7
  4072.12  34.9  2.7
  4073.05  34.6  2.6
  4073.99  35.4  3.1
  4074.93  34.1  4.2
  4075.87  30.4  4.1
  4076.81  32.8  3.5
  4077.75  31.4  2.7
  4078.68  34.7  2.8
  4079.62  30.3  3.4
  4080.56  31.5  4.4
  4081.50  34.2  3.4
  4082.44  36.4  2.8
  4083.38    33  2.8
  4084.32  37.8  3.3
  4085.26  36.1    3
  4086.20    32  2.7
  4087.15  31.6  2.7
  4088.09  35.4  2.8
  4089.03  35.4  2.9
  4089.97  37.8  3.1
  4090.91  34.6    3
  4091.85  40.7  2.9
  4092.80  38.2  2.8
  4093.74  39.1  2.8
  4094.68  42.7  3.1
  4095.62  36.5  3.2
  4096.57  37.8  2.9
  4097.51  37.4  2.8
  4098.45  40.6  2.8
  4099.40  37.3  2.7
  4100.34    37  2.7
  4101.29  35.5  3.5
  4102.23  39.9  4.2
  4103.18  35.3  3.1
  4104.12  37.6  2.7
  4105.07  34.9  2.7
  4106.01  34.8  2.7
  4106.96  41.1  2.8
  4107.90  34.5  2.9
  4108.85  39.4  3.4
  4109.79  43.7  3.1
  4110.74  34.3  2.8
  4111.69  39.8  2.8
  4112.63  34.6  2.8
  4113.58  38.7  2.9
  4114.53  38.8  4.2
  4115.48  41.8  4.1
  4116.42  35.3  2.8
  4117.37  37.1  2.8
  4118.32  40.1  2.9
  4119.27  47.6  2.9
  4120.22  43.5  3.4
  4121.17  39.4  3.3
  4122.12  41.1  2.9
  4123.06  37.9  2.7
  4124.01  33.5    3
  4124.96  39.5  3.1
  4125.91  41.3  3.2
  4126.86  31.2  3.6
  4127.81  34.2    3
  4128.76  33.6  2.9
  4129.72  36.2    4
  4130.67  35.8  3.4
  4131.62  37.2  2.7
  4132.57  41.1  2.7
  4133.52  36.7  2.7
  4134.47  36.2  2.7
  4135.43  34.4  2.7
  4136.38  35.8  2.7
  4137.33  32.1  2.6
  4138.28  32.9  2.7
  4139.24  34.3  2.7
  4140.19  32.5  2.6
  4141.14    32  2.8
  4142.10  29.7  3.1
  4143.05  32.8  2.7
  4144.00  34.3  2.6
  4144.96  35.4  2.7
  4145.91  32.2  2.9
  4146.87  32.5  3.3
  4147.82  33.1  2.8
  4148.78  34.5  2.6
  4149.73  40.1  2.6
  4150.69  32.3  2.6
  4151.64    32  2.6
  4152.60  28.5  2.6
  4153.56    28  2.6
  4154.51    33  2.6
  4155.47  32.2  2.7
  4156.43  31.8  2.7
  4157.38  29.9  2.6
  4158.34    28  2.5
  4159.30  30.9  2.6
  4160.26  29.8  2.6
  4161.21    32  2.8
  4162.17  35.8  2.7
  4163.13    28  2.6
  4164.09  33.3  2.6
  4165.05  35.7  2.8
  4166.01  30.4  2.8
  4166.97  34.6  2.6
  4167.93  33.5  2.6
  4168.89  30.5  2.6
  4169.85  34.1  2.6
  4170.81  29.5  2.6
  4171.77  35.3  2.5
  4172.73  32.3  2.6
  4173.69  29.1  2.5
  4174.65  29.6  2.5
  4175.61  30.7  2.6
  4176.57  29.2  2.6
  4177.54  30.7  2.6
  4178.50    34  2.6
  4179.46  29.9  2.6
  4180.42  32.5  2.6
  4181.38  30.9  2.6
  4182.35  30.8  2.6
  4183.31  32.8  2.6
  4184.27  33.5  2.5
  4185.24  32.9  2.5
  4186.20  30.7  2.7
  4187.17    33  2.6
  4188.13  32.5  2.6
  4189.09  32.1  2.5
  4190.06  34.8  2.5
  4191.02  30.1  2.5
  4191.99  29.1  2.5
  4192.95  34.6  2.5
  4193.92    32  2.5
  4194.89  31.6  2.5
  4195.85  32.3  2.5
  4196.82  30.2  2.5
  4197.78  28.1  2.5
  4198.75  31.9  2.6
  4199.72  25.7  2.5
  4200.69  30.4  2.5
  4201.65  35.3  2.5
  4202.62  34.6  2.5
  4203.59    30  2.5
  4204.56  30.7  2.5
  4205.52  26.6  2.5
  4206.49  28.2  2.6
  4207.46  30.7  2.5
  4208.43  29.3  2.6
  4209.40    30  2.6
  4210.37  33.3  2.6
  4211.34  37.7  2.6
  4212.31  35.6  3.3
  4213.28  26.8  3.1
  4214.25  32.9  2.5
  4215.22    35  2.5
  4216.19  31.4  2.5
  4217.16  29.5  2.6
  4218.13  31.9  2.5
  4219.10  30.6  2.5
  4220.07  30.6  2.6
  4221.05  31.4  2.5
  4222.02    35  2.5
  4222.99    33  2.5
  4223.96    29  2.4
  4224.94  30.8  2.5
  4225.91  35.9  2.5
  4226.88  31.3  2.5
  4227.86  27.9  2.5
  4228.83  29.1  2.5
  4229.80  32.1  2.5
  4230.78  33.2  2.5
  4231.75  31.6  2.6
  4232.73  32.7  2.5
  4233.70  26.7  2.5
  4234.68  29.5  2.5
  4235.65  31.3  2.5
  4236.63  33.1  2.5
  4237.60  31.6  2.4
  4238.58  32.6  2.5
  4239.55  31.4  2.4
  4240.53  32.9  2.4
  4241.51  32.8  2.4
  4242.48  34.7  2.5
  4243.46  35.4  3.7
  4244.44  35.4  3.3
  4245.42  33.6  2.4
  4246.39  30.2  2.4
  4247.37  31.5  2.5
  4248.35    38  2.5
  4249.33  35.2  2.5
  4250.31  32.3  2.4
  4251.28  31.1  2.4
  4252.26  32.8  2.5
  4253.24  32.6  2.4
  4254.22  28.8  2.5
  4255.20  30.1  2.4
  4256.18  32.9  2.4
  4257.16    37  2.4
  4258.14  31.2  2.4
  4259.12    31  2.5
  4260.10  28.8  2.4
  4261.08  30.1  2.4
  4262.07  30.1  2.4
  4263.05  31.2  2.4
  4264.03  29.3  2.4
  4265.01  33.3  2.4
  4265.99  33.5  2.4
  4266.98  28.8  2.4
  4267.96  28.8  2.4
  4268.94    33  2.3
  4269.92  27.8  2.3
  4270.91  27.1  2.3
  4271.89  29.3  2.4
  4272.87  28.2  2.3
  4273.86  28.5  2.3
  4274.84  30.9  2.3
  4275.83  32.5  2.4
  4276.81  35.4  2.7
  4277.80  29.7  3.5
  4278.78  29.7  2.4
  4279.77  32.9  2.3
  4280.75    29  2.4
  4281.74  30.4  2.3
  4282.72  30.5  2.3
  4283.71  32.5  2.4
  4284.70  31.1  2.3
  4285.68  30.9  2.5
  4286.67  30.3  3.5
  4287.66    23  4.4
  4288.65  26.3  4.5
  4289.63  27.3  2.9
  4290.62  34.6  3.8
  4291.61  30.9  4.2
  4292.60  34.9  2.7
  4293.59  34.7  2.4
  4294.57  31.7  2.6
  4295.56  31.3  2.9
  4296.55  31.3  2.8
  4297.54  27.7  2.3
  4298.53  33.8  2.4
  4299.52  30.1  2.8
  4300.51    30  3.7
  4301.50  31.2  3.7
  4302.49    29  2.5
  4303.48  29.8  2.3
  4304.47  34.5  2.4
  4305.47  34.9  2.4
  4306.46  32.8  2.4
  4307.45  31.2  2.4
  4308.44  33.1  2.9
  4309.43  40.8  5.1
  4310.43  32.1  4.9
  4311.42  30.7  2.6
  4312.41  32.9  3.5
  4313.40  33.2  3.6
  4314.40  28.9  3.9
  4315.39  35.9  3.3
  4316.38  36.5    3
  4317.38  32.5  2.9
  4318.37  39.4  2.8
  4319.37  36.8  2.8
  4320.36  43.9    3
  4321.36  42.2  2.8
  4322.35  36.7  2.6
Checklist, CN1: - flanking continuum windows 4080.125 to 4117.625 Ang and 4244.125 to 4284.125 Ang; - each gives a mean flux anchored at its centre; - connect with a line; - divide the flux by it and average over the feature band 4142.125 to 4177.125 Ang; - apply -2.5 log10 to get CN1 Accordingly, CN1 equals 0.093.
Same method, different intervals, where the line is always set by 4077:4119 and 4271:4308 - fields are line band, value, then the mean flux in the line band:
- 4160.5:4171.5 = 0.07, 32.5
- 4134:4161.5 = 0.09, 32.5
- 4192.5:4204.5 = 0.08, 31.3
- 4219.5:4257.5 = 0.01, 32.2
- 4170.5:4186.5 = 0.09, 31.5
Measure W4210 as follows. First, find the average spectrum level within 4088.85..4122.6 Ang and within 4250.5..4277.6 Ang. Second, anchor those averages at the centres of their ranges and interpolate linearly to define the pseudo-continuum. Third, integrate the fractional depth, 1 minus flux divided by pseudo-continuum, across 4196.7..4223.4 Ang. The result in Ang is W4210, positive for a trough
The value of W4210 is 1.7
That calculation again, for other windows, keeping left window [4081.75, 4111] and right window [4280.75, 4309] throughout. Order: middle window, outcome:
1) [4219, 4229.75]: 0.6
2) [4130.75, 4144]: 0.5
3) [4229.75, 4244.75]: 0.2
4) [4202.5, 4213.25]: 0.8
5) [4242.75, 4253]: -0.3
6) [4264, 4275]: 0.7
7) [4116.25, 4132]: -0.8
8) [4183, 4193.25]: 0.6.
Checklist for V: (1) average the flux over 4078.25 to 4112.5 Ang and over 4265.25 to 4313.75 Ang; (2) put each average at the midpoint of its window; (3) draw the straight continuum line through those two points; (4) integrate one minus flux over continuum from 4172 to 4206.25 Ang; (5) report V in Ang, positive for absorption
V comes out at 2.7 Ang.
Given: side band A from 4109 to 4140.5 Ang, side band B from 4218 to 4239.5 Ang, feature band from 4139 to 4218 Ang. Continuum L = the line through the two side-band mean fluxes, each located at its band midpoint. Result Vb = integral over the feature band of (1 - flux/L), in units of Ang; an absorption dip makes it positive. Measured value 5.7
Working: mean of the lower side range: 37.4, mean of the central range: 31.8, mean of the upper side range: 31.4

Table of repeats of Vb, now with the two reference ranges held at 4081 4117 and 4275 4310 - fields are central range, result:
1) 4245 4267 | 0.37 Ang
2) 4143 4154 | 0.83 Ang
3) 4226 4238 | 0.80 Ang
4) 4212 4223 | 0.58 Ang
